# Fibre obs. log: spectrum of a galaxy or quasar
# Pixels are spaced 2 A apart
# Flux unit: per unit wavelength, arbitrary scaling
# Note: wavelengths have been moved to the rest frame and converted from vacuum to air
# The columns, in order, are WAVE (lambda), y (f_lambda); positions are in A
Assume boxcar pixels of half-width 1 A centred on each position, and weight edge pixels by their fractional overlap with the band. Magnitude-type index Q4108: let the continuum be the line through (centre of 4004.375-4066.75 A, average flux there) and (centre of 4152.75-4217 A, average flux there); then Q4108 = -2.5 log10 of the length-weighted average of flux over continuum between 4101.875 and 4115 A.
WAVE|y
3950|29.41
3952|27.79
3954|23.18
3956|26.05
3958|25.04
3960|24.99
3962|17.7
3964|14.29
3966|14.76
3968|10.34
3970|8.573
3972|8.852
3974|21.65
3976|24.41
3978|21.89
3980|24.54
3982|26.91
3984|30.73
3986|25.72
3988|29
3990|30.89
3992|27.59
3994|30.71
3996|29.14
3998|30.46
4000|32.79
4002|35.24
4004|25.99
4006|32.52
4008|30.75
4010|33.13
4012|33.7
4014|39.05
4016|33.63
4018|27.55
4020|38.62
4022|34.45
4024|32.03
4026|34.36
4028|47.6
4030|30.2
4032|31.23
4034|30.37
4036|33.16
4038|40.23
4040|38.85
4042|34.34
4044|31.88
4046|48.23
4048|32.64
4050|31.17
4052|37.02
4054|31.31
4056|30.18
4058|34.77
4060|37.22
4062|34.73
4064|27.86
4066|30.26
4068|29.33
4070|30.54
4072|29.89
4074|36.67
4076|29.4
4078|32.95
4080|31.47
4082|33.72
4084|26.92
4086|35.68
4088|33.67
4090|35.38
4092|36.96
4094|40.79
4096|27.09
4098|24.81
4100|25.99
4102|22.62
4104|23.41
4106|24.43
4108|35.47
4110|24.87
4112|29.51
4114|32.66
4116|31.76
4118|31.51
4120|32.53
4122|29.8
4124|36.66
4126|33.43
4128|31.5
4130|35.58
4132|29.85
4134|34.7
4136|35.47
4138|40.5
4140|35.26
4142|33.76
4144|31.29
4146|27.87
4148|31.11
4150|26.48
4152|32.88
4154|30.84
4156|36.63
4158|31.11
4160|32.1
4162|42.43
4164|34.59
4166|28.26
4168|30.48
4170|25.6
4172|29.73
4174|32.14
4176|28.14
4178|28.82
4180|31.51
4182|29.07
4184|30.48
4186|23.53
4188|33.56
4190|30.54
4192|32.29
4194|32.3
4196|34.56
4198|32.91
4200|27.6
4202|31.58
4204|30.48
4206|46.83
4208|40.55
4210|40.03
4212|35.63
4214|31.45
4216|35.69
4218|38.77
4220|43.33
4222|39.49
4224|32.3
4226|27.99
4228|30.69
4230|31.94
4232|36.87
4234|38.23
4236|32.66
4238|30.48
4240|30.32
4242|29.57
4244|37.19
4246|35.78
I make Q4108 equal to 0.196 mag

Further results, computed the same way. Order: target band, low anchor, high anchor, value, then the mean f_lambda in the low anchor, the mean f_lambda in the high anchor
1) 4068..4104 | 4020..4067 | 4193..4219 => 0.119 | 34.6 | 35.3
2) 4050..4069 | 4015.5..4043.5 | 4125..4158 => 0.058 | 34.7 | 32.9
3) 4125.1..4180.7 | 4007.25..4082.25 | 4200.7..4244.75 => 0.076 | 33.8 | 35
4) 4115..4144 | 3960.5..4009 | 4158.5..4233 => -0.112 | 24.4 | 33.1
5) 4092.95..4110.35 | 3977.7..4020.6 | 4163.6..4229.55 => 0.140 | 30.5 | 32.7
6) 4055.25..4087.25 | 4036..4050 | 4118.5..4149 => 0.121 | 36.9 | 33.3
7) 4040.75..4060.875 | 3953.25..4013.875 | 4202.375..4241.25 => -0.236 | 25.3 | 35.4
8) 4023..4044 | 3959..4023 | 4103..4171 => -0.240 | 26.6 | 31.9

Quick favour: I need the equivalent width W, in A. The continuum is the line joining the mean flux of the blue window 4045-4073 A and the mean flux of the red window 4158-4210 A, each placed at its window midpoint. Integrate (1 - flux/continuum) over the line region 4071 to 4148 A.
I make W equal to 2.5 A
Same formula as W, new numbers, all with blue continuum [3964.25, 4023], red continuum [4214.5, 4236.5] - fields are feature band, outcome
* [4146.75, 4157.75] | 0.4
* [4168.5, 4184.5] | 2.0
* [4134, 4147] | -0.7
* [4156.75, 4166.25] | -0.3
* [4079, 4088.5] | -0.6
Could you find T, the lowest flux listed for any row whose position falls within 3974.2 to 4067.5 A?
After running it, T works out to 21.89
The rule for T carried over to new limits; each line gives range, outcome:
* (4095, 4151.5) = 22.62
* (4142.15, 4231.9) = 23.53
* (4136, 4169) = 26.48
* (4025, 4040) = 30.2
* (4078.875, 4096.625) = 26.92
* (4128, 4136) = 29.85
